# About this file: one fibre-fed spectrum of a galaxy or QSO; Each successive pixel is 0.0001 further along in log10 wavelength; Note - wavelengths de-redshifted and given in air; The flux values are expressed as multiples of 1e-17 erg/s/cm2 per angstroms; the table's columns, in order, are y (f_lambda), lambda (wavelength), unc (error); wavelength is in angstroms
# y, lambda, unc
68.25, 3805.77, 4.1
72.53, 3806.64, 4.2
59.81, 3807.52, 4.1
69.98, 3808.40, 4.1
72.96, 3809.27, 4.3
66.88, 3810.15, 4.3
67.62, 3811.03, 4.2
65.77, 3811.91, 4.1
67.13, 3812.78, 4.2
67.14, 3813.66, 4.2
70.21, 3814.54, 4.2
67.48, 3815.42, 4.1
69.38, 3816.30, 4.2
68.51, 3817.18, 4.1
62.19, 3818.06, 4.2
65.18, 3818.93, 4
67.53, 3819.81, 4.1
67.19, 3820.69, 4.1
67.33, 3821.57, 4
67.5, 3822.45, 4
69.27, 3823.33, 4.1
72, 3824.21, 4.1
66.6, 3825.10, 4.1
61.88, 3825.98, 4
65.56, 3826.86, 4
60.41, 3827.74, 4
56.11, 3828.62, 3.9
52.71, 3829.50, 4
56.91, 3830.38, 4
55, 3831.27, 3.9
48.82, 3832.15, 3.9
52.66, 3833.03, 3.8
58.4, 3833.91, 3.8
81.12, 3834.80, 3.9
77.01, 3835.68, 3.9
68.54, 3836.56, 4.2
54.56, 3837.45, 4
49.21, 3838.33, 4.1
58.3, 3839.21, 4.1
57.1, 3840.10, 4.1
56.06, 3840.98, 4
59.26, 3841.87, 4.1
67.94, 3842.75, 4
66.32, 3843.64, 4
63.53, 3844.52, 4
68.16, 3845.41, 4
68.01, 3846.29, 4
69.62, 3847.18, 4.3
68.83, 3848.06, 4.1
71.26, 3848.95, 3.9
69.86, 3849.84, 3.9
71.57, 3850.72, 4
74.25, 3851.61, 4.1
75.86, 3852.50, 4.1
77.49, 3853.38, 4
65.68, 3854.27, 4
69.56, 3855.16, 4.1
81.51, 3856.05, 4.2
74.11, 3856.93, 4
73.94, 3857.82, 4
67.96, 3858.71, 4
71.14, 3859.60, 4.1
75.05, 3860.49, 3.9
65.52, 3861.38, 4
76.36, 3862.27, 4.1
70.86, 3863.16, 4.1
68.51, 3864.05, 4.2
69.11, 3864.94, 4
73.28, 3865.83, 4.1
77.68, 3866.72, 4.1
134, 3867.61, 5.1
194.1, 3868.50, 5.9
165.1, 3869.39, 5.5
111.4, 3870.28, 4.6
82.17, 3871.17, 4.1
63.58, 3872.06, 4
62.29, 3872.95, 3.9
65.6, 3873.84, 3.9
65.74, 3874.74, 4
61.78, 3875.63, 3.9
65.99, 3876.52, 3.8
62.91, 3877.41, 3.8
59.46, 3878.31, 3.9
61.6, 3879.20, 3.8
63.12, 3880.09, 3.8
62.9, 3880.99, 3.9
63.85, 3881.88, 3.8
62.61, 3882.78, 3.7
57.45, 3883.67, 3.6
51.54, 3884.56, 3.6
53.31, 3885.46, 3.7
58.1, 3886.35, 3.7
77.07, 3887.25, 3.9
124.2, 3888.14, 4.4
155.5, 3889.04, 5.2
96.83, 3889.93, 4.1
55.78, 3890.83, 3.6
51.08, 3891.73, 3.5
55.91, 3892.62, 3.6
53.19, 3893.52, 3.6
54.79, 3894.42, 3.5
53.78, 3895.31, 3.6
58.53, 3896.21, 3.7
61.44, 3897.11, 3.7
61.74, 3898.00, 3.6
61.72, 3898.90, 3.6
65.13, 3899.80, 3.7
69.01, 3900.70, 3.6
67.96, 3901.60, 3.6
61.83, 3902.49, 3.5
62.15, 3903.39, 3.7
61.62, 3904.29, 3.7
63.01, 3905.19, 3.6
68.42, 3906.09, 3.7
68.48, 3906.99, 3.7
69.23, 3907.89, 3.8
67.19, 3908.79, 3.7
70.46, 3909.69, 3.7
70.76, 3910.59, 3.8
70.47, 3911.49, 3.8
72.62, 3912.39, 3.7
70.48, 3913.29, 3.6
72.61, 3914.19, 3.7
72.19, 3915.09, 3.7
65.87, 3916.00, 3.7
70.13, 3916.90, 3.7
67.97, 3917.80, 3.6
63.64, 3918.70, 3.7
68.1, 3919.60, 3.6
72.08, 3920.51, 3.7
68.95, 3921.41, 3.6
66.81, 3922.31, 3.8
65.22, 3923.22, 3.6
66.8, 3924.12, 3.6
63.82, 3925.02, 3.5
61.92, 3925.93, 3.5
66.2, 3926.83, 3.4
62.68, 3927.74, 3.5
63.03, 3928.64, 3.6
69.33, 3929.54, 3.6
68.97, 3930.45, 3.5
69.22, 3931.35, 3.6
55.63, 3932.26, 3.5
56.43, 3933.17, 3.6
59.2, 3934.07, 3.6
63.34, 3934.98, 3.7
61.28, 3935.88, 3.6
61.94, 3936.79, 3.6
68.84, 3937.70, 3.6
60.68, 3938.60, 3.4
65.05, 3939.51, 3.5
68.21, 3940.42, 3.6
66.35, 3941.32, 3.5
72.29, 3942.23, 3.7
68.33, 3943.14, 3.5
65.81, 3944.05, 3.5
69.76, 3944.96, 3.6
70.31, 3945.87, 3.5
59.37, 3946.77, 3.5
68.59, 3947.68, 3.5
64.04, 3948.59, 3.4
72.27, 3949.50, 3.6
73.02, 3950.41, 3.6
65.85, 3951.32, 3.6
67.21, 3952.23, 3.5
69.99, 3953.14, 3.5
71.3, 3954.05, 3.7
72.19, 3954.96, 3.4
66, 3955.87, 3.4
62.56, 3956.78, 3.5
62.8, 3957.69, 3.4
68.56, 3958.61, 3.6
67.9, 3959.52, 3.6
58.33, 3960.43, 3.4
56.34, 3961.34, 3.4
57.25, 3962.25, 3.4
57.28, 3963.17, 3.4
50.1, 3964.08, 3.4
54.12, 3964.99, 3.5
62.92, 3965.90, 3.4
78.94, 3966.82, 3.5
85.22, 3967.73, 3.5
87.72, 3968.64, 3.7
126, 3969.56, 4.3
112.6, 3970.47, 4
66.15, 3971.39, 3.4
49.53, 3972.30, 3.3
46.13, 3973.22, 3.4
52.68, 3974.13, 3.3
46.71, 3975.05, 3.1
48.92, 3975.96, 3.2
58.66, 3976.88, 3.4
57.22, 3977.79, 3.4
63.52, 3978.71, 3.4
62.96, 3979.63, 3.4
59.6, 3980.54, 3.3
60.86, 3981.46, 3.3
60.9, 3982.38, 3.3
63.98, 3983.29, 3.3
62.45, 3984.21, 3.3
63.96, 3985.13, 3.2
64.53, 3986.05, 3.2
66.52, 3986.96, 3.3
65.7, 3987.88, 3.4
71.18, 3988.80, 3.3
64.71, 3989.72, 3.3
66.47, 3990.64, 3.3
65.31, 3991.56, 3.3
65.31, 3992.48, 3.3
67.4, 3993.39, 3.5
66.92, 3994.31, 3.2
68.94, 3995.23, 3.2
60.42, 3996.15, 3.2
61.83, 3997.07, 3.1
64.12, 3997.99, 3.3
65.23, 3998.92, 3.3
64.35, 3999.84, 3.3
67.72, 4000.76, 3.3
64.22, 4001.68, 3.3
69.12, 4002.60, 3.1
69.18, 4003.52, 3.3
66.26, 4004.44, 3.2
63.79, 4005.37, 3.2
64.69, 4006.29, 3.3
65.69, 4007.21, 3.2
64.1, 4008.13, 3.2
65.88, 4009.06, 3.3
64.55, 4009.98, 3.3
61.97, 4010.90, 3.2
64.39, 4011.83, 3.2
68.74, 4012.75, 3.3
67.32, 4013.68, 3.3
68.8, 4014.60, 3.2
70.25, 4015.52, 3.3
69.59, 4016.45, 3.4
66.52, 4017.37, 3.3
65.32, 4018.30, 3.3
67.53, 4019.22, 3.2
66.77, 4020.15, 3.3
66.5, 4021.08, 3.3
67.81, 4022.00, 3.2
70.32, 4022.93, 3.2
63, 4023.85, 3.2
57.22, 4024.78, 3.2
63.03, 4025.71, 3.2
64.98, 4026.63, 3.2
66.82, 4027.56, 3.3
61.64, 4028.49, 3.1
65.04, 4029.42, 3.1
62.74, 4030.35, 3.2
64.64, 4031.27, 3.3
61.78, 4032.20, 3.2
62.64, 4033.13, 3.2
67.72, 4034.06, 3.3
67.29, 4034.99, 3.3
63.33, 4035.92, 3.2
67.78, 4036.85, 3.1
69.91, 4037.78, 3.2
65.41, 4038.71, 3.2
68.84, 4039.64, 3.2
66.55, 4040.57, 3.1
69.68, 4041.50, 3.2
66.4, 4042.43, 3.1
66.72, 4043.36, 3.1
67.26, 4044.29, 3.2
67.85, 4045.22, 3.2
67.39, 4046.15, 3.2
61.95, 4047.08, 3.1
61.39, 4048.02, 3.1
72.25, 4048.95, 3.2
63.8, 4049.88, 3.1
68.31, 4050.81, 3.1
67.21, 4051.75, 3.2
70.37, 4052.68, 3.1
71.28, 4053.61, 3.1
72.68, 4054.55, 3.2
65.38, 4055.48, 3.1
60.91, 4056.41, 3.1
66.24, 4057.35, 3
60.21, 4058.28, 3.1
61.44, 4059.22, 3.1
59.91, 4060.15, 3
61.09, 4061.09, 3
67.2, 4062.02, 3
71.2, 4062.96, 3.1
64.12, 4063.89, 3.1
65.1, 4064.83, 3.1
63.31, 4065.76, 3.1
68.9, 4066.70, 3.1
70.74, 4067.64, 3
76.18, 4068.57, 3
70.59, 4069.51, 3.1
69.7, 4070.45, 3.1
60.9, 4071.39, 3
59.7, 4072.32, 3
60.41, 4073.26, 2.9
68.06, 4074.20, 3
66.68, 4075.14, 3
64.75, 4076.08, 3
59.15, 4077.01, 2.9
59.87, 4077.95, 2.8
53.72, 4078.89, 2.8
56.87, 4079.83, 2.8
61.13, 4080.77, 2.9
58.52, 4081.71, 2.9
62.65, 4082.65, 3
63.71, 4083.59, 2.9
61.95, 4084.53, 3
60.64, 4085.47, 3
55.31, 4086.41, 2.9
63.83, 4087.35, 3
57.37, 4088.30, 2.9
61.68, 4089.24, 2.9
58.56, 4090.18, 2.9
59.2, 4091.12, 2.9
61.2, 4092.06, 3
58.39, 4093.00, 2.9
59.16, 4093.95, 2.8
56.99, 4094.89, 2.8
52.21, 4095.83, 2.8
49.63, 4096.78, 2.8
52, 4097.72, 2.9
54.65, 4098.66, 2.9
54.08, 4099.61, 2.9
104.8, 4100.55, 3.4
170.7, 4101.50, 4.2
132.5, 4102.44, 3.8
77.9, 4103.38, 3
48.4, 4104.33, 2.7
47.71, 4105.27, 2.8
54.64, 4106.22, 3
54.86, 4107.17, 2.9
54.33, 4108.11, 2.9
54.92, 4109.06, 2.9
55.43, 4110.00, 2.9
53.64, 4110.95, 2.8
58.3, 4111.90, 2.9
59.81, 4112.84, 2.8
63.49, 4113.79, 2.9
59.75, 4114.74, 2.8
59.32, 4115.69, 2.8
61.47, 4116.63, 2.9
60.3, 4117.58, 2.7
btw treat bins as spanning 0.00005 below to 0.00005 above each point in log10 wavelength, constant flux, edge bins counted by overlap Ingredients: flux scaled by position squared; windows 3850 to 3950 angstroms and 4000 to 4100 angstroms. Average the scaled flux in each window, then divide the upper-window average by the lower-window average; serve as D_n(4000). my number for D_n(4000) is 1.0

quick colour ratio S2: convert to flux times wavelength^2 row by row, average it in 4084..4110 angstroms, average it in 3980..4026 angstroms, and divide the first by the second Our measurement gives 1.05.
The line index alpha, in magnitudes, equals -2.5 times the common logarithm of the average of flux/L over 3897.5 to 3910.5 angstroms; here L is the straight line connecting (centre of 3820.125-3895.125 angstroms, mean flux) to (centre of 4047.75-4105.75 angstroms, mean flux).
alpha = 0.07 mag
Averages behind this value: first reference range 71.2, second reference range 65.9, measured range 65.7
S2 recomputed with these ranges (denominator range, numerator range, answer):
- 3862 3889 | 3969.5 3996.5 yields 0.85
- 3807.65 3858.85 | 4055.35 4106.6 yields 1.12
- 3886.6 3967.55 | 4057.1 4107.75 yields 1.05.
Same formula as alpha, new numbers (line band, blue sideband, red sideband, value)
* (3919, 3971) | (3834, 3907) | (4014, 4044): 0.020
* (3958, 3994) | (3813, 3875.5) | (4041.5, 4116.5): 0.041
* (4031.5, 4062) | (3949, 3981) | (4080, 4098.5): -0.082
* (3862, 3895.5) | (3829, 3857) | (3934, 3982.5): -0.186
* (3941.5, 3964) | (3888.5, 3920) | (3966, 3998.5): 0.022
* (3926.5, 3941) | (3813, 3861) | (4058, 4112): 0.028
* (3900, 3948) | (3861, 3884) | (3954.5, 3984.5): 0.086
